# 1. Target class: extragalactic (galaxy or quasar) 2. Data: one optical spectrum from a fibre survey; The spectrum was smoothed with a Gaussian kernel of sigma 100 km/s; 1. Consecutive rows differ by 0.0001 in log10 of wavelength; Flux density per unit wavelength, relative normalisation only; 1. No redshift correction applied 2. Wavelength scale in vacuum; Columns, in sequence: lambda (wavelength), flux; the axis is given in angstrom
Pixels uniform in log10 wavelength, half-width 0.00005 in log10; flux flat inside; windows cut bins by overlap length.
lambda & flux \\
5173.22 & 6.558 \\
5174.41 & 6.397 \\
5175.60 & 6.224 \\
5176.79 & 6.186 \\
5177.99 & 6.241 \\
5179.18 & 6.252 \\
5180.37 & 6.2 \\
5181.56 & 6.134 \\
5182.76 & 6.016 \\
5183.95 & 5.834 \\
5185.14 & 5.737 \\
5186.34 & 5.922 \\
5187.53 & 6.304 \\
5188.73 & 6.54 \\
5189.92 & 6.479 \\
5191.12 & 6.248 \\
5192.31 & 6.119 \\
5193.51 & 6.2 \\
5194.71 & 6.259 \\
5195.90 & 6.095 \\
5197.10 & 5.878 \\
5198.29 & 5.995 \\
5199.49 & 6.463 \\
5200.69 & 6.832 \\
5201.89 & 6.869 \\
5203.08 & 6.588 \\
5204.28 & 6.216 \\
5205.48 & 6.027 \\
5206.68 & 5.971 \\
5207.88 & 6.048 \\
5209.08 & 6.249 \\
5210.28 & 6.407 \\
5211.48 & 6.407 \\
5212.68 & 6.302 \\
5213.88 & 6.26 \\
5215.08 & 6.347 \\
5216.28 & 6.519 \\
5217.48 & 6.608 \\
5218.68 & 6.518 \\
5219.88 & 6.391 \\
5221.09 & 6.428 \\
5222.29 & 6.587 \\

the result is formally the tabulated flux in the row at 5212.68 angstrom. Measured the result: 6.302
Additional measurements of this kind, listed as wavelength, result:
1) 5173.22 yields 6.558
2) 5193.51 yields 6.2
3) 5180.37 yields 6.2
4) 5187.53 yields 6.304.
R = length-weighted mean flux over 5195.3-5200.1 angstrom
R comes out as 6.11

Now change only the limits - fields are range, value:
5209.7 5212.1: 6.41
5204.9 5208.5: 6.01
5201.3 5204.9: 6.56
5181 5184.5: 5.99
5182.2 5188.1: 5.97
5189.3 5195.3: 6.26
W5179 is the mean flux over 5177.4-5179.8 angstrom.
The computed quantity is 6.26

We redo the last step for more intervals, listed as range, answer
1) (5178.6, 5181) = 6.24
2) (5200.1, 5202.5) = 6.86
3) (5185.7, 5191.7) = 6.29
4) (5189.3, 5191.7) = 6.37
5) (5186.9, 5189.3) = 6.41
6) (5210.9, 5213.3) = 6.35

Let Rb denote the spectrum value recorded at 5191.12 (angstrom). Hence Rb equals 6.248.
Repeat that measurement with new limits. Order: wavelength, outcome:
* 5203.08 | 6.588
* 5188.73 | 6.54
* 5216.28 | 6.519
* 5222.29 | 6.587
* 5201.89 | 6.869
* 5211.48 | 6.407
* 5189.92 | 6.479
